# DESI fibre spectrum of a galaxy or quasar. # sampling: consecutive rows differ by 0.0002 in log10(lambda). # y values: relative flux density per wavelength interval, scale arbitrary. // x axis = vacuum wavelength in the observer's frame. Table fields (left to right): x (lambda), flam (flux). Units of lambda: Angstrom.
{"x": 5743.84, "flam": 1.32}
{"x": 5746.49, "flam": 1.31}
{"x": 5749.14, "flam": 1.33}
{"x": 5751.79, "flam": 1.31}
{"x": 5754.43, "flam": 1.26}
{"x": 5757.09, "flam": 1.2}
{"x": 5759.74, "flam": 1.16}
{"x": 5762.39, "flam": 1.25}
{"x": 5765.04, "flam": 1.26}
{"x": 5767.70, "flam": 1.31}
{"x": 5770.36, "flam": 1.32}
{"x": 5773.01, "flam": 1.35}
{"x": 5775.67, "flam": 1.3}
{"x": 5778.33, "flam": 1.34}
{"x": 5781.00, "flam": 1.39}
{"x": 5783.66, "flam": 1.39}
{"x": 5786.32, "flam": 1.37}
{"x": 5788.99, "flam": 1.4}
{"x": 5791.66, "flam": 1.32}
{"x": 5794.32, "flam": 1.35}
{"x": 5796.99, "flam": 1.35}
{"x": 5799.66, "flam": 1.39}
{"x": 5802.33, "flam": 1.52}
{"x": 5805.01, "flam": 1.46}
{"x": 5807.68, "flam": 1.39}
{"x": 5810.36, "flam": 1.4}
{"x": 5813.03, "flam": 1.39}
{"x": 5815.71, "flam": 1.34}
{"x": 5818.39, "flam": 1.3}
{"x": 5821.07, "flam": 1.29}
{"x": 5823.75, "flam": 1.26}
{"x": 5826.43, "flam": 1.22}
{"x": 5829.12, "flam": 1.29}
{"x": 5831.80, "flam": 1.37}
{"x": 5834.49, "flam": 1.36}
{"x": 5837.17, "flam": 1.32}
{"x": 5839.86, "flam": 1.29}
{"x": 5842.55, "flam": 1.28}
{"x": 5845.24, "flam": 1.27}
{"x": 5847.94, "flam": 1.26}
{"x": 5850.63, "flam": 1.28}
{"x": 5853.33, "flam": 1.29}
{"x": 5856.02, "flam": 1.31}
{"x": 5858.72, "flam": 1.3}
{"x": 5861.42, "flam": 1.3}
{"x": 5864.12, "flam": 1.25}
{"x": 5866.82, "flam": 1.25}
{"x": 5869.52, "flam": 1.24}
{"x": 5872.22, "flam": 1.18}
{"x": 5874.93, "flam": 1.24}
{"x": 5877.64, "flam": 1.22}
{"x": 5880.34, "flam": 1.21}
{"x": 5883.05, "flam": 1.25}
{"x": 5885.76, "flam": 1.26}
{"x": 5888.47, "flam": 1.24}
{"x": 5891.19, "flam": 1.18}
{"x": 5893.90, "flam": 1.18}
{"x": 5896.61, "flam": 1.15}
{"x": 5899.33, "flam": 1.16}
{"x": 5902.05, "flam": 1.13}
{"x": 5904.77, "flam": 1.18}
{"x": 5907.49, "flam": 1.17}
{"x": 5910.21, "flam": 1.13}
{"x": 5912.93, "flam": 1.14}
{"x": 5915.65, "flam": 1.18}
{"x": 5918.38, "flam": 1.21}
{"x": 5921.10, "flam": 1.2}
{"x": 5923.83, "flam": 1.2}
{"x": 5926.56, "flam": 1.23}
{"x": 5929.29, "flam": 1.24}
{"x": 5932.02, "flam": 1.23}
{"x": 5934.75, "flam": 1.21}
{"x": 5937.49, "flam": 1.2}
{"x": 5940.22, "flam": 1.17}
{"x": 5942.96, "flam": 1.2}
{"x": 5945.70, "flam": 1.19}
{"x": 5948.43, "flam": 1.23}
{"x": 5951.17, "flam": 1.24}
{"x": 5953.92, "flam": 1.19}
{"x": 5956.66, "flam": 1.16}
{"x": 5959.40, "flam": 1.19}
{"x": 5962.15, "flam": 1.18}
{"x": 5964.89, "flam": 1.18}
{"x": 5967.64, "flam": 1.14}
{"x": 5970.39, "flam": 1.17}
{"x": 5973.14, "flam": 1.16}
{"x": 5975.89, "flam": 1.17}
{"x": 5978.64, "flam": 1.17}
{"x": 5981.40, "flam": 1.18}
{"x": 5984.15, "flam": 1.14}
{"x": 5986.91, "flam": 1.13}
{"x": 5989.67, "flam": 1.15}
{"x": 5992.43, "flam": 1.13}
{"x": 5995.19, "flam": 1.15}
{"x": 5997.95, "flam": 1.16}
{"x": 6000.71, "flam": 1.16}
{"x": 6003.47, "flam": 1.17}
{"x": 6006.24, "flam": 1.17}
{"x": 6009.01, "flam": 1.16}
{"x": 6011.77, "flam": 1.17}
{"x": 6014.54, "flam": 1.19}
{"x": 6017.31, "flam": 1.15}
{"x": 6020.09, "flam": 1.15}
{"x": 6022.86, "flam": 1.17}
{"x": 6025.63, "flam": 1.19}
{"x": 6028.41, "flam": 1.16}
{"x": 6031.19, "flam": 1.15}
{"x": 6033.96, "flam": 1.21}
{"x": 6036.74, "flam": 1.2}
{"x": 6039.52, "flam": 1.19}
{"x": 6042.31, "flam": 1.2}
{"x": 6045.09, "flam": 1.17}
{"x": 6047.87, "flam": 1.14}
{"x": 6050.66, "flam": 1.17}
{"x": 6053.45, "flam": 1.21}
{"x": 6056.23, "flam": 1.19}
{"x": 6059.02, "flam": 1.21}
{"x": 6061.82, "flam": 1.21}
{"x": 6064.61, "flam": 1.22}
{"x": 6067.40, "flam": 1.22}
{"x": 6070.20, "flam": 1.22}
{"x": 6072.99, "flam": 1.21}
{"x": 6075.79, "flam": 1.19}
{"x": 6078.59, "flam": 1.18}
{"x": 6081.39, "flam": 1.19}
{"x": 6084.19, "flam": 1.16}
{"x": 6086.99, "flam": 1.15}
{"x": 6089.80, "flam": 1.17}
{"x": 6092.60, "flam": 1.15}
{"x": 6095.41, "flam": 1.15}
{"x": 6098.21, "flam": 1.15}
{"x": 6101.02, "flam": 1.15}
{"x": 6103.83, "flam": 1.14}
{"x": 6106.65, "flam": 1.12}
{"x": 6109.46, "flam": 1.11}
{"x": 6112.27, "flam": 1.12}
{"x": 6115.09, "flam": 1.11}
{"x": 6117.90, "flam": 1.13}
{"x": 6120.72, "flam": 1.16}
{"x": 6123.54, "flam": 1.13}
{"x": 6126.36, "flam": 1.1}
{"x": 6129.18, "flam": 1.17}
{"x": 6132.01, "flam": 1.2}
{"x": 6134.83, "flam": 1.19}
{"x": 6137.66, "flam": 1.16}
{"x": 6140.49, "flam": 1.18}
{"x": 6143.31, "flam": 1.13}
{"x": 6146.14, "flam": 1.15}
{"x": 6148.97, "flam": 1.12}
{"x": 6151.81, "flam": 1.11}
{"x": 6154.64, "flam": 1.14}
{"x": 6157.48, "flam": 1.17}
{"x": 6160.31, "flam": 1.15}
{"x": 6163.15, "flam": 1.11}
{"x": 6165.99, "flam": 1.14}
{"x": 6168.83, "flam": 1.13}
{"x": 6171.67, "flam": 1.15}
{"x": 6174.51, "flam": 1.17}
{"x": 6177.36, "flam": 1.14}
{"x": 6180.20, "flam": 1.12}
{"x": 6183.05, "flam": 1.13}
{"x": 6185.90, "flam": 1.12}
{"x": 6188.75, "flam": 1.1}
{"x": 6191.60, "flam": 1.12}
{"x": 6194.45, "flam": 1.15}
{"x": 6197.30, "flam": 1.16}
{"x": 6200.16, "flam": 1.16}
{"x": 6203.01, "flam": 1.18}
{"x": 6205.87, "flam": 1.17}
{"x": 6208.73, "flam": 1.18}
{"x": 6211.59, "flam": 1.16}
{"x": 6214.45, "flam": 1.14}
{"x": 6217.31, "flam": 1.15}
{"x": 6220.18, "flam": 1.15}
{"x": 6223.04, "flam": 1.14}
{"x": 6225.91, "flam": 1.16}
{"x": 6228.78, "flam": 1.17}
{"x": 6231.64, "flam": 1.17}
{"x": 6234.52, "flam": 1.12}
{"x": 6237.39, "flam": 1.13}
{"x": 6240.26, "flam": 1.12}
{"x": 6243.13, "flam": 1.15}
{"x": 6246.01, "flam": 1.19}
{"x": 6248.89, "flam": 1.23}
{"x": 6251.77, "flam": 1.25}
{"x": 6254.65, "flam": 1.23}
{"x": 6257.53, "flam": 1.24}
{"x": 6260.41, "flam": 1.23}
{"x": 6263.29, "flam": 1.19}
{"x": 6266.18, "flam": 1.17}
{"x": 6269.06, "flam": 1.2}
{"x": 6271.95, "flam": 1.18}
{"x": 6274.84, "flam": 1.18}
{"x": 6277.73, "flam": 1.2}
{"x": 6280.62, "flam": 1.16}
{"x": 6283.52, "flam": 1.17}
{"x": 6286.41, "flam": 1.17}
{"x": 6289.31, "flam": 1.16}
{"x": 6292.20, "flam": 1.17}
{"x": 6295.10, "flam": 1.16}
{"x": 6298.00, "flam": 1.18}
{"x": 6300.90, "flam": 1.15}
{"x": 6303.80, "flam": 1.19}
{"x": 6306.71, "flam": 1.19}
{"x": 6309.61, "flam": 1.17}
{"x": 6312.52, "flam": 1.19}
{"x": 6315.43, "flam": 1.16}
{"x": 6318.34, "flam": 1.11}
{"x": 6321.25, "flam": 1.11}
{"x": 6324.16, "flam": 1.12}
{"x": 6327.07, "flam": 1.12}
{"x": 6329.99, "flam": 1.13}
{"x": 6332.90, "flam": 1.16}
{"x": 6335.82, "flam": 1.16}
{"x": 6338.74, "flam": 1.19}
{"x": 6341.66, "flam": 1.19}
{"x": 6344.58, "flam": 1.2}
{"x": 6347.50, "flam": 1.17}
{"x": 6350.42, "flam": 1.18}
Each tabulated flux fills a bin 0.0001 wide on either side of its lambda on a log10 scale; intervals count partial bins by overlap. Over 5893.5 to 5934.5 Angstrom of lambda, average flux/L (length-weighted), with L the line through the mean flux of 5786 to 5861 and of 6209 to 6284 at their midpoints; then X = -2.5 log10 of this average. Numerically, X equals 0.10 mag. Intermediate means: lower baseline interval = 1.33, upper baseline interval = 1.18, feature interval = 1.18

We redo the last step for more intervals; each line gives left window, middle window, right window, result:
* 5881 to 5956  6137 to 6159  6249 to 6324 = 0.04 mag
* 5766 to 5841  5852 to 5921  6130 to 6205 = 0.08 mag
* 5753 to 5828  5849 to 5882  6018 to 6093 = 0.03 mag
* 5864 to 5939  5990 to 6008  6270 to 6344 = 0.03 mag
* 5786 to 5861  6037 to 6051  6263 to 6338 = 0.07 mag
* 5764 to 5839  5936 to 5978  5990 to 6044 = 0.03 mag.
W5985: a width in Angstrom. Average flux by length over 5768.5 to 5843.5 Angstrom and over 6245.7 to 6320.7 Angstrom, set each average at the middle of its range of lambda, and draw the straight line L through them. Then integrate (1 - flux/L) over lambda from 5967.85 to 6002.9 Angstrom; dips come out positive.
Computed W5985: 3.6 Angstrom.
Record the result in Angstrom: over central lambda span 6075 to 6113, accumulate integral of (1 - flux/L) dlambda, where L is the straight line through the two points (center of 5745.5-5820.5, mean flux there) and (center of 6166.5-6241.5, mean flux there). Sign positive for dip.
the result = 1.4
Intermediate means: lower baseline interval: 1.34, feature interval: 1.15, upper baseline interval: 1.15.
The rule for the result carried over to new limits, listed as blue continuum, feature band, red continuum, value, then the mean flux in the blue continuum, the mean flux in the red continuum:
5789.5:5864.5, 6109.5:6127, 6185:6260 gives 1.2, 1.33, 1.16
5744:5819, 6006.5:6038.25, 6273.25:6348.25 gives 2.2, 1.34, 1.16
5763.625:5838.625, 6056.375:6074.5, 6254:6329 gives 0.6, 1.35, 1.17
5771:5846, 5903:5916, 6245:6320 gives 1.5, 1.35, 1.19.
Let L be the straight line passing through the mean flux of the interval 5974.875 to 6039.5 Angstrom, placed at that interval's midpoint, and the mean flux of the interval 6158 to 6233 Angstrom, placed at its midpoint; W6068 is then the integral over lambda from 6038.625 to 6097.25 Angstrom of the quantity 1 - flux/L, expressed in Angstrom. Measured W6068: -1.3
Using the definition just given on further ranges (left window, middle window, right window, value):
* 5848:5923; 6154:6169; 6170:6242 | 0.20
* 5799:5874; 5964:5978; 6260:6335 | 1.17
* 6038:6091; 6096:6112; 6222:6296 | 0.72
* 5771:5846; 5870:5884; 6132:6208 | 0.94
